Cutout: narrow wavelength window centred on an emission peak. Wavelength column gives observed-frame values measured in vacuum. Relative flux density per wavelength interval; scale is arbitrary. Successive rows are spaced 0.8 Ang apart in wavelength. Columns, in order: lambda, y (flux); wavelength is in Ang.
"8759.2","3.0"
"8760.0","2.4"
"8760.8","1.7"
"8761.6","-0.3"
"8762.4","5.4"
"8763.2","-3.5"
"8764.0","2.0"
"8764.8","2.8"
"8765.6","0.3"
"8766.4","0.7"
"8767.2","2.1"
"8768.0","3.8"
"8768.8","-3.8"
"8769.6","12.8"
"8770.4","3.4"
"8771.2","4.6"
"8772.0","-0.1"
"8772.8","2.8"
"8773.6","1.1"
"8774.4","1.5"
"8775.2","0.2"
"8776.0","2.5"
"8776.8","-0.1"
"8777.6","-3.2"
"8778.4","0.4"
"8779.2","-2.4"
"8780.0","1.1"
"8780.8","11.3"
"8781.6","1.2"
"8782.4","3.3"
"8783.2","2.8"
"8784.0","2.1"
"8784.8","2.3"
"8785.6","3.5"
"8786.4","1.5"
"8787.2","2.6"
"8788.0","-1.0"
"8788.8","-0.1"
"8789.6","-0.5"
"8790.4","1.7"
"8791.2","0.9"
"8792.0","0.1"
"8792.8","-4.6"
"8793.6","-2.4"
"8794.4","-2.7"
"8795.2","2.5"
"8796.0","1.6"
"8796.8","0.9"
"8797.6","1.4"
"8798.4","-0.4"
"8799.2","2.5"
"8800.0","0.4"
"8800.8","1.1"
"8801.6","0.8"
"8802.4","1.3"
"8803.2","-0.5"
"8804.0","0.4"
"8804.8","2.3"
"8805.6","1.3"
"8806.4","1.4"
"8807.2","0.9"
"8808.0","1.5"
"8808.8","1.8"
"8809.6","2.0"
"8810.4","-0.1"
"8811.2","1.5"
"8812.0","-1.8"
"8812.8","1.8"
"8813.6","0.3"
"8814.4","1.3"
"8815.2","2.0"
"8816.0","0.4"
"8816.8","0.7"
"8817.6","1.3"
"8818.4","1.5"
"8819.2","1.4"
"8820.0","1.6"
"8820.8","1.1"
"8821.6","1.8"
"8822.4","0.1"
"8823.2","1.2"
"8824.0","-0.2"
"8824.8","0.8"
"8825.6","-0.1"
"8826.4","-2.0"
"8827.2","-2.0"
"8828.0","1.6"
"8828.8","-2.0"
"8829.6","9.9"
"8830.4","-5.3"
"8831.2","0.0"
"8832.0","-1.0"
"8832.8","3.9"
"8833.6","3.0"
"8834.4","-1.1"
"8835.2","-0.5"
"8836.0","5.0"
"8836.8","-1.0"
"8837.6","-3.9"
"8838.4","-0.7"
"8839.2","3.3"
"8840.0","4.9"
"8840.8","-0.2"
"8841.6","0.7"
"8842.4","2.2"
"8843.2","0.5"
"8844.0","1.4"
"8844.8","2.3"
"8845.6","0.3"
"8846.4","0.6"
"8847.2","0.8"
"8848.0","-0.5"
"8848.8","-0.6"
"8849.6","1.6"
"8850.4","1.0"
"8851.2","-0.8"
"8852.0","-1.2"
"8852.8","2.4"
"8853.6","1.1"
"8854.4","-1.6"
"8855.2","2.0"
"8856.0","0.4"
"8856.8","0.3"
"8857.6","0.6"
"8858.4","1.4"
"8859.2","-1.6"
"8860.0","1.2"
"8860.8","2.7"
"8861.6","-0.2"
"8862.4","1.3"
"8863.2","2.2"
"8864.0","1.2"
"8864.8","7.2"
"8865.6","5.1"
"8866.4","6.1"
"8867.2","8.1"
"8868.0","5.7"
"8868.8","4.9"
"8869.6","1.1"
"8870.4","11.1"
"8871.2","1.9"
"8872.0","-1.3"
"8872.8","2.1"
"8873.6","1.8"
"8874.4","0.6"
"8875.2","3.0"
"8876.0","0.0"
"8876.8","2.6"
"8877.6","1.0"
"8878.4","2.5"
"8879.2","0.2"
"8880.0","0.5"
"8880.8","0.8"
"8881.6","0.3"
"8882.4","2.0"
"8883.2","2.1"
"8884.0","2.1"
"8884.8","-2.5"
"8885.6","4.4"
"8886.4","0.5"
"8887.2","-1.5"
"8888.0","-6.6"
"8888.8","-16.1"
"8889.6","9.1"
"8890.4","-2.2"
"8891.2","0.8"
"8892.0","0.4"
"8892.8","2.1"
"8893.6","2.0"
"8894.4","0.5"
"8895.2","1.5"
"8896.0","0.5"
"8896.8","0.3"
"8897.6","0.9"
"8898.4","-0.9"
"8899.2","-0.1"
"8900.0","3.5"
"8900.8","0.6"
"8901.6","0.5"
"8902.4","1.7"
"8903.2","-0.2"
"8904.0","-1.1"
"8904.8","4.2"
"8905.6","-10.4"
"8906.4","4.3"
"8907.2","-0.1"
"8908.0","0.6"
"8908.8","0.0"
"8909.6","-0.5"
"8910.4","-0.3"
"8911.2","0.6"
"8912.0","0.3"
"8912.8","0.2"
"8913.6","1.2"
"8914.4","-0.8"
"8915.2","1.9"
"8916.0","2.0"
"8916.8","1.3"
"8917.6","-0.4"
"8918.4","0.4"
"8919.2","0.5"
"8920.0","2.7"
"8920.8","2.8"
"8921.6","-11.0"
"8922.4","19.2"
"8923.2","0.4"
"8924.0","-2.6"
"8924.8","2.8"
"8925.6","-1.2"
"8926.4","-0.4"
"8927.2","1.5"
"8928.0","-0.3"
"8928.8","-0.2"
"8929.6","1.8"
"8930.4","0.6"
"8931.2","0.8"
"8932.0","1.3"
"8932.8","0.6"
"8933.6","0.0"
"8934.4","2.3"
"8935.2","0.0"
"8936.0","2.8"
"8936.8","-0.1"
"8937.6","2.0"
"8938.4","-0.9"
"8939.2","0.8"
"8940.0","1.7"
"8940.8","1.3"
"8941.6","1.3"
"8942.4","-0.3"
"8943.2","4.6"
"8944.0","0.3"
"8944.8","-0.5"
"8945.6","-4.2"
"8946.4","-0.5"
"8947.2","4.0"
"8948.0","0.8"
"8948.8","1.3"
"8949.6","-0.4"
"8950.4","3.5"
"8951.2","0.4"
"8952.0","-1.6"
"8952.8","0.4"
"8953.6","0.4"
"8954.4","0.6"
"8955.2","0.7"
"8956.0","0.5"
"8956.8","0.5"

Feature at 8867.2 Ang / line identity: [O III] 5007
